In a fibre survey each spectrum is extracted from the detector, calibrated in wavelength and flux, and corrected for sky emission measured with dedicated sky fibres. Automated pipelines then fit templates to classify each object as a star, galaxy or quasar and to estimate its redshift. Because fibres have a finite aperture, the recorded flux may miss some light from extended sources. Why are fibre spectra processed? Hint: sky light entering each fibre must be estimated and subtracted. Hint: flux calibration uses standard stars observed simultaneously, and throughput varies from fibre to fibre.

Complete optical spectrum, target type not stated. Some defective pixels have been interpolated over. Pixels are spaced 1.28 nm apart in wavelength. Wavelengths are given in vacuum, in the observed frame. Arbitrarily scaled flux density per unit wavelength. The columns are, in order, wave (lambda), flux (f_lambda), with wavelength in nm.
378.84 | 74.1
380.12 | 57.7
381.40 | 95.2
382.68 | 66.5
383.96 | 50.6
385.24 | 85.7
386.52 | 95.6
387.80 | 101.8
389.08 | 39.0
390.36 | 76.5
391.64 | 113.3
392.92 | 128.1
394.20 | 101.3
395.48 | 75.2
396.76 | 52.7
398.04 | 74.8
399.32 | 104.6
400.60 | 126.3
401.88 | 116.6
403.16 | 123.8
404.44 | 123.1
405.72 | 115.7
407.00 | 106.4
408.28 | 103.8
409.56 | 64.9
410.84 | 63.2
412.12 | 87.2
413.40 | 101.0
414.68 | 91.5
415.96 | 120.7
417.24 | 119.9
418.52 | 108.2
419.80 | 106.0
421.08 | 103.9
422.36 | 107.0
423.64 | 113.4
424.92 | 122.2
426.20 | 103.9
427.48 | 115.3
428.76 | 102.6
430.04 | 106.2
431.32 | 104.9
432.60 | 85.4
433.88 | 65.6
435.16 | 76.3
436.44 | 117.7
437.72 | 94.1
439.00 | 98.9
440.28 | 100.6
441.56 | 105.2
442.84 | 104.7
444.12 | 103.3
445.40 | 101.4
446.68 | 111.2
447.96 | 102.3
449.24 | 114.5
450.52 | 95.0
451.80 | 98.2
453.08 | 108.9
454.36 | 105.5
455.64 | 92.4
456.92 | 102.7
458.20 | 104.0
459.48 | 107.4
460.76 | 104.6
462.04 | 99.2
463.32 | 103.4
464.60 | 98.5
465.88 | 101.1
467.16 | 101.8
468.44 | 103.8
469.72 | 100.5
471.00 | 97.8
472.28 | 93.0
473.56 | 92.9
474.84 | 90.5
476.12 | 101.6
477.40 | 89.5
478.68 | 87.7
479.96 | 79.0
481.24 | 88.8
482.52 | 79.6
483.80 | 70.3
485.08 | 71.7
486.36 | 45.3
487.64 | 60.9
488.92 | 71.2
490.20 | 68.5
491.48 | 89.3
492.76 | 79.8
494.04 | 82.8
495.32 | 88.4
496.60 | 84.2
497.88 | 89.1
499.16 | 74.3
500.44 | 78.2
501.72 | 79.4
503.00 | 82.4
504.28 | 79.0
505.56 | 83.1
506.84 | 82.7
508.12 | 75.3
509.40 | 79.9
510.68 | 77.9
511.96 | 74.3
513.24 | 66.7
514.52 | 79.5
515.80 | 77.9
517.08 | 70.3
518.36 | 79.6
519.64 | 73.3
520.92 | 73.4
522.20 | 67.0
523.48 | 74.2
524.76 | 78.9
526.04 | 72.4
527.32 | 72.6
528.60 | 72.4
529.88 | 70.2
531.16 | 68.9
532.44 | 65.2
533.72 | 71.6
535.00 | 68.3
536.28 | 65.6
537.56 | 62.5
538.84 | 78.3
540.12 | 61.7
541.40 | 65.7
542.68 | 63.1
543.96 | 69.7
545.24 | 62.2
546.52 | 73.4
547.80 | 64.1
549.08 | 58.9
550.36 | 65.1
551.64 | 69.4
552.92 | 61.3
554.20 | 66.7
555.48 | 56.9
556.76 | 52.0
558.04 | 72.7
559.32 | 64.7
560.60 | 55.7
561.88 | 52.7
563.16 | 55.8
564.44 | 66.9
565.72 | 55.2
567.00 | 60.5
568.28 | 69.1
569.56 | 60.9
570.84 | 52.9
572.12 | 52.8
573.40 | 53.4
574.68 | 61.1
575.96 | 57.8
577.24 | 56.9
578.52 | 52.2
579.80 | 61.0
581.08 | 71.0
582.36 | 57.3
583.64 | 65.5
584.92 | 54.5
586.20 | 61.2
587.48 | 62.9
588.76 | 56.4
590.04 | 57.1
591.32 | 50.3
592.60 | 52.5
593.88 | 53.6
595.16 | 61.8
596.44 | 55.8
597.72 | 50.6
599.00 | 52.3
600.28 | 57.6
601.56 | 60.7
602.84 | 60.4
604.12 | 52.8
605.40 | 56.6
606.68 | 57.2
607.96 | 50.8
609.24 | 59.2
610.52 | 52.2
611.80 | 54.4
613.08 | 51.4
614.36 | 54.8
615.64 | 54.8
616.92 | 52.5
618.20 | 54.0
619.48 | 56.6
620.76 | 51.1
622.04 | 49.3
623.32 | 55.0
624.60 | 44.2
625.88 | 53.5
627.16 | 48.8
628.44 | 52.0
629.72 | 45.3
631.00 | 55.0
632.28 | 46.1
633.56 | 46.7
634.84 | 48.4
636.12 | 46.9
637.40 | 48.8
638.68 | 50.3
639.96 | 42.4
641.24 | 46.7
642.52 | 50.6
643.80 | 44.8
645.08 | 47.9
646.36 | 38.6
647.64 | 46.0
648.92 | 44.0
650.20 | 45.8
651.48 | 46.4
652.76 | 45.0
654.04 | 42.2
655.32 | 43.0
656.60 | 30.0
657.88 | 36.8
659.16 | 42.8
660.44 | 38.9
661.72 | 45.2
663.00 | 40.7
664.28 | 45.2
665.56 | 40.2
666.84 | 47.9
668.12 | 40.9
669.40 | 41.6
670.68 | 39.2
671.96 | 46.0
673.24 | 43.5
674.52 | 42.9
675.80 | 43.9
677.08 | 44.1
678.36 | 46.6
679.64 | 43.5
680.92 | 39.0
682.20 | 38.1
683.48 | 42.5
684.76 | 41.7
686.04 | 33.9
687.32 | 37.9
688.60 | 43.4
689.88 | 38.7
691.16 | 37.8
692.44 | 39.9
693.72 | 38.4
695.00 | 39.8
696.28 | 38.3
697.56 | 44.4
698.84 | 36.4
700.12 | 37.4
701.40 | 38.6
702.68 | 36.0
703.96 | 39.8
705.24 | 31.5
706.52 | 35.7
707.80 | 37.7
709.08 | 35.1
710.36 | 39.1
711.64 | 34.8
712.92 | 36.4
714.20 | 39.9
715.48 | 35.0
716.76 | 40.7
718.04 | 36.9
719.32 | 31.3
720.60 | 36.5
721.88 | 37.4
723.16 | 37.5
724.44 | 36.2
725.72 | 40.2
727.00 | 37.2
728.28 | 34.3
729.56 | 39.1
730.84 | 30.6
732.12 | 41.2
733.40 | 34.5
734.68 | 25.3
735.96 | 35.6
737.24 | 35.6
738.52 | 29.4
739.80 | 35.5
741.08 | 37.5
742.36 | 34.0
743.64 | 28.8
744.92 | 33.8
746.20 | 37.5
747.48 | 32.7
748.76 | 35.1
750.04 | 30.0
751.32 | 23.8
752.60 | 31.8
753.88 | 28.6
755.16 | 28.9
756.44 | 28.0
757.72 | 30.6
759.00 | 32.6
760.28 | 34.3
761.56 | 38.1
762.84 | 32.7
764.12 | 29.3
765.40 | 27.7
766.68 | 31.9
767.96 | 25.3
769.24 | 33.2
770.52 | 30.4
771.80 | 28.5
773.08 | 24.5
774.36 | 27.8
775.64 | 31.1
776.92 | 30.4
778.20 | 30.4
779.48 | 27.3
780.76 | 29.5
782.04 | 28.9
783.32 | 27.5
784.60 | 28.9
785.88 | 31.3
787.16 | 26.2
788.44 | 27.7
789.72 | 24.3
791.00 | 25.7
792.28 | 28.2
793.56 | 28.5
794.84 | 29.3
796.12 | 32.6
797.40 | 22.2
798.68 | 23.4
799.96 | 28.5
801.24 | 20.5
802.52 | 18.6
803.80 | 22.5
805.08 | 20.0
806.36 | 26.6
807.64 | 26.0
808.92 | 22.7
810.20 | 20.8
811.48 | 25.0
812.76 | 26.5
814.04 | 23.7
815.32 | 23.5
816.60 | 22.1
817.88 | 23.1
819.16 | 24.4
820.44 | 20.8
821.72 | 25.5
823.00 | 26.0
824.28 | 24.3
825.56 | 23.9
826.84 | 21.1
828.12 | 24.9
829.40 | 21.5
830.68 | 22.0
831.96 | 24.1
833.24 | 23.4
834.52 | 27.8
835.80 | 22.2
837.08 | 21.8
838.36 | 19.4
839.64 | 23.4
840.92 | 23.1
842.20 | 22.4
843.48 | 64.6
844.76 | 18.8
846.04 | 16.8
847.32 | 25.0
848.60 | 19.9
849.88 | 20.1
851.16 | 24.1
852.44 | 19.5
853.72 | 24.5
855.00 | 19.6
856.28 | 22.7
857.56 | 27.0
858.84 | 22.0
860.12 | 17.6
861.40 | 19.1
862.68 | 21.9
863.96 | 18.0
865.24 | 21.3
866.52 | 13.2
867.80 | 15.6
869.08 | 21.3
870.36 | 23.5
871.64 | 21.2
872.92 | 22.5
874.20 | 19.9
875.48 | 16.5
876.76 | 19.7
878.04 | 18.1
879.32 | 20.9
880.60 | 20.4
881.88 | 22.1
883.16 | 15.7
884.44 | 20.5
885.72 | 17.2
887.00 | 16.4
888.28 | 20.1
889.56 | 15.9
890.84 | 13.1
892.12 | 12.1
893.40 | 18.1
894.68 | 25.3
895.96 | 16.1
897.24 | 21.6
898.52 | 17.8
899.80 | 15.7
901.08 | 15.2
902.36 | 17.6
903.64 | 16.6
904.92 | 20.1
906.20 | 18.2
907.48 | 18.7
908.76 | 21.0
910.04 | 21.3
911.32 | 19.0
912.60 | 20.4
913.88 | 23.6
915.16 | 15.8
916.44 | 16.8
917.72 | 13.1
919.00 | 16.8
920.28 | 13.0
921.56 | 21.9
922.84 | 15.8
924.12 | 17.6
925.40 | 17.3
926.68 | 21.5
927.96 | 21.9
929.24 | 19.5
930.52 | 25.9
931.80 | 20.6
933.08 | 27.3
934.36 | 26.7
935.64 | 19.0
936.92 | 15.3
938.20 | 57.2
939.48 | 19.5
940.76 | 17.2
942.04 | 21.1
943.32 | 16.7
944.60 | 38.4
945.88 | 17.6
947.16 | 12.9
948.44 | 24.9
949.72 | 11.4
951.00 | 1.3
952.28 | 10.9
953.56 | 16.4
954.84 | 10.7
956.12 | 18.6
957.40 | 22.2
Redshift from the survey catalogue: 0.00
